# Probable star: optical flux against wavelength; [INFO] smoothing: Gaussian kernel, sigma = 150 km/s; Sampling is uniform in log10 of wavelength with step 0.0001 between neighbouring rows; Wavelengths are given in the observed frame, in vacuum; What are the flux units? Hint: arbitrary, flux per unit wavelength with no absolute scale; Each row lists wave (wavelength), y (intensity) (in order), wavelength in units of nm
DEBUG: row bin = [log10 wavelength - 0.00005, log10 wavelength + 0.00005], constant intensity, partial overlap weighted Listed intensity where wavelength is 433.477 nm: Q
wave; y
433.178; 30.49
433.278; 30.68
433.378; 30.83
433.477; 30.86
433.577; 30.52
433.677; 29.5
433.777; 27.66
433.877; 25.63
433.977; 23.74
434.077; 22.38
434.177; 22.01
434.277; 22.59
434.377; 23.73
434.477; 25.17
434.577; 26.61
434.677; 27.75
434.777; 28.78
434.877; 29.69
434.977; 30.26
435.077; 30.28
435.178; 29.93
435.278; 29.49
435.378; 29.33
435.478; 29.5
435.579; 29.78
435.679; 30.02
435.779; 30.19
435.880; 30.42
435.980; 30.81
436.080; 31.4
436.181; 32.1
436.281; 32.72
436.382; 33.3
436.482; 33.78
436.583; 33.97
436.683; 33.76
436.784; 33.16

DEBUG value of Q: 30.86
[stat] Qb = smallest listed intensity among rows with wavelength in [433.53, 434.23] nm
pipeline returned 22.01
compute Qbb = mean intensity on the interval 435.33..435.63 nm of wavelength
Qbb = 29.5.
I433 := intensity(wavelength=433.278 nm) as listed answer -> 30.68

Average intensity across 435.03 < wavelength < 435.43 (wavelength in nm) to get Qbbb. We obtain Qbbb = 29.7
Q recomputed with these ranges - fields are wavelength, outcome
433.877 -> 25.63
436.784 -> 33.16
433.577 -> 30.52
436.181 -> 32.1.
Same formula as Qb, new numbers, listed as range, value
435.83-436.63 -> 30.42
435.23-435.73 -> 29.33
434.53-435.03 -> 26.61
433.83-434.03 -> 23.74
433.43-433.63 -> 30.52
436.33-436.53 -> 33.3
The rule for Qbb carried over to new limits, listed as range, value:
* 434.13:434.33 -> 22.3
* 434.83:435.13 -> 30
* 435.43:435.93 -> 30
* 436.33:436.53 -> 33.5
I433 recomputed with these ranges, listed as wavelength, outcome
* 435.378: 29.33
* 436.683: 33.76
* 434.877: 29.69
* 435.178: 29.93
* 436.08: 31.4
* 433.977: 23.74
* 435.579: 29.78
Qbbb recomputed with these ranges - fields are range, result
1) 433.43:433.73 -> 30.2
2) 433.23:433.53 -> 30.8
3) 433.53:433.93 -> 28.2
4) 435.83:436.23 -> 31.2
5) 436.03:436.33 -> 32.1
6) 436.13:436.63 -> 33.1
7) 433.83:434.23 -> 23.4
